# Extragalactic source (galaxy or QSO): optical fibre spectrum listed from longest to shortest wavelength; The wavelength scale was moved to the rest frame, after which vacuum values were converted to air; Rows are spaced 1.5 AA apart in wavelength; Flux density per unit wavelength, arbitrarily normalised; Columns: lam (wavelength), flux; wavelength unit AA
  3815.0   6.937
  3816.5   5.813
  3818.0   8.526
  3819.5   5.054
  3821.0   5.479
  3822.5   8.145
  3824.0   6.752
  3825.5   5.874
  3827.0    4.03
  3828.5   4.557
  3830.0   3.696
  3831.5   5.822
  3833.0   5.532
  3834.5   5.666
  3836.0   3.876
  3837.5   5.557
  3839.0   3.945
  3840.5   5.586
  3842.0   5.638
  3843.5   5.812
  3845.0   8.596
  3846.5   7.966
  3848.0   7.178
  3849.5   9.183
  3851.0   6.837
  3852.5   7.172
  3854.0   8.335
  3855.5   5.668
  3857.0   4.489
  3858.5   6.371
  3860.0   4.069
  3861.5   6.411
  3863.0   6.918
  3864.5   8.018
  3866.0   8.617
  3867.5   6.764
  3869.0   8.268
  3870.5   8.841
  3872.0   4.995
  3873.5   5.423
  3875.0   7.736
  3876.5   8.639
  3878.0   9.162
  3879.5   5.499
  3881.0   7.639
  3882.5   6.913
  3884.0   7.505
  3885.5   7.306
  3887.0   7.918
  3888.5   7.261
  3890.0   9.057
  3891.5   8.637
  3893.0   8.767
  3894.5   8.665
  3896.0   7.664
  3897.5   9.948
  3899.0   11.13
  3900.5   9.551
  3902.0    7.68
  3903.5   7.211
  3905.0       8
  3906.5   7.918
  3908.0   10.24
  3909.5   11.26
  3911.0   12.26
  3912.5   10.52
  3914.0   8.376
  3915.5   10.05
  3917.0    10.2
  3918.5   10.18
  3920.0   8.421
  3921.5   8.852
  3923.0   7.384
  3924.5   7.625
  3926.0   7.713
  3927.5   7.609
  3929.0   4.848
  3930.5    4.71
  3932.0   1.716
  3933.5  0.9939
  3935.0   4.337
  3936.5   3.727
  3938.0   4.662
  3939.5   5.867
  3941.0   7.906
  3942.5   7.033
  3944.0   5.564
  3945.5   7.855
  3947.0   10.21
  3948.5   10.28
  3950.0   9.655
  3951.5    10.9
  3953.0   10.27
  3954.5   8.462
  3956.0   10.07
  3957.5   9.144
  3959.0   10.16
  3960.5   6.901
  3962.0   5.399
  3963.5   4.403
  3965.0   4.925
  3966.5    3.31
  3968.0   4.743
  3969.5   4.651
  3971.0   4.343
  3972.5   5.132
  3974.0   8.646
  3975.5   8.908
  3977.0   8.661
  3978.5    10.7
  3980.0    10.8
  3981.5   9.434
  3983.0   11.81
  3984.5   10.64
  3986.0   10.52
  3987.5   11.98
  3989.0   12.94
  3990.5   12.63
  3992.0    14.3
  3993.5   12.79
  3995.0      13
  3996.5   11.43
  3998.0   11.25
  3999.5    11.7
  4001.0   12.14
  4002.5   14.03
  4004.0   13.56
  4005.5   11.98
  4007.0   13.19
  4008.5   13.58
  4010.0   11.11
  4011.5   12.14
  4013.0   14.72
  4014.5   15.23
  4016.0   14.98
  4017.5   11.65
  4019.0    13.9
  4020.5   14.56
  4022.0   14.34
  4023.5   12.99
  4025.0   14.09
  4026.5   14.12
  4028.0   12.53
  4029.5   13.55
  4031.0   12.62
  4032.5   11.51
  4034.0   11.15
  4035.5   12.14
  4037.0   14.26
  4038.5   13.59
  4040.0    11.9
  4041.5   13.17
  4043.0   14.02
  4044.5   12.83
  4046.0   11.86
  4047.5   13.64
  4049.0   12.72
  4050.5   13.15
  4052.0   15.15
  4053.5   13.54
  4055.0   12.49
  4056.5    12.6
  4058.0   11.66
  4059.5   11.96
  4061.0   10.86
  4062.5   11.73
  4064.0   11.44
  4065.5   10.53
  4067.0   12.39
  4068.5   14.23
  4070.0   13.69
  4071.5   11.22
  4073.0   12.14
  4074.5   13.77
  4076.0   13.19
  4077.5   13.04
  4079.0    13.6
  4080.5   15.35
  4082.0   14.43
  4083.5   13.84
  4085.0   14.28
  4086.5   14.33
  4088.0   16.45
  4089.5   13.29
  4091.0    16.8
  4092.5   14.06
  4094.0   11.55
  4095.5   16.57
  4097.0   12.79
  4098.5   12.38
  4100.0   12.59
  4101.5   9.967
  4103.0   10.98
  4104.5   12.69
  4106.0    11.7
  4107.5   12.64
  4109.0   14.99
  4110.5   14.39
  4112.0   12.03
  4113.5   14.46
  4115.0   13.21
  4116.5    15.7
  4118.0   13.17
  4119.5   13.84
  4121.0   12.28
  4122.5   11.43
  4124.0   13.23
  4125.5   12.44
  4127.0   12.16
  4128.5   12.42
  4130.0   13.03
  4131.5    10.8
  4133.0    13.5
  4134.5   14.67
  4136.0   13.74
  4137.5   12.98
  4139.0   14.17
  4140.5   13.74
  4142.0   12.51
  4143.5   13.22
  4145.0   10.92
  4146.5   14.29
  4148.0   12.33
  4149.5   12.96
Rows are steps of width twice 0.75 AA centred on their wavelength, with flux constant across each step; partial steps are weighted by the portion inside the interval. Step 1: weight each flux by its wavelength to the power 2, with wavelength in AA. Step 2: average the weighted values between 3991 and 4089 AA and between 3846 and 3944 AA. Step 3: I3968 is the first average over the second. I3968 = 1.88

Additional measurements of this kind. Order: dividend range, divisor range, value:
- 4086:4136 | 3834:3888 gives 2.20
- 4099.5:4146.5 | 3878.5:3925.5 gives 1.66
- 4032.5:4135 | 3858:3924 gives 1.74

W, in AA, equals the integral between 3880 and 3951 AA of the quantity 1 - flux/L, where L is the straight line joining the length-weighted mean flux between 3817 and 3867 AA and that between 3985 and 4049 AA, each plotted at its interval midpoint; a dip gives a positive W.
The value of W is 8.5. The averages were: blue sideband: 6.22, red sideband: 12.9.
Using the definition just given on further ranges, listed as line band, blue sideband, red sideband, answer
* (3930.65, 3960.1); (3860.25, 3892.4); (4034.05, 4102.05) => 7.17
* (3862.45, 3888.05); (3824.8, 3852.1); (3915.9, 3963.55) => -4.08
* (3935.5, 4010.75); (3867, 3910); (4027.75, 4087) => 9.12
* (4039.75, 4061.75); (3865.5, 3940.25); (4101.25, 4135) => -3.01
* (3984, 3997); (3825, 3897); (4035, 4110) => -2.02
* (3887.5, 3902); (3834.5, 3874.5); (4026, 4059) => -1.77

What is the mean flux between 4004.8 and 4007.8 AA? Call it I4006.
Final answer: 12.6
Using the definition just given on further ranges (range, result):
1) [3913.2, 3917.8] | 9.56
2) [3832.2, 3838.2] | 5.16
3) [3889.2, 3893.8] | 8.8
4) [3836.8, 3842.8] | 5.18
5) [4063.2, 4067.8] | 11.5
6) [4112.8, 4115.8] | 13.9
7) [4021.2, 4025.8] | 13.8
